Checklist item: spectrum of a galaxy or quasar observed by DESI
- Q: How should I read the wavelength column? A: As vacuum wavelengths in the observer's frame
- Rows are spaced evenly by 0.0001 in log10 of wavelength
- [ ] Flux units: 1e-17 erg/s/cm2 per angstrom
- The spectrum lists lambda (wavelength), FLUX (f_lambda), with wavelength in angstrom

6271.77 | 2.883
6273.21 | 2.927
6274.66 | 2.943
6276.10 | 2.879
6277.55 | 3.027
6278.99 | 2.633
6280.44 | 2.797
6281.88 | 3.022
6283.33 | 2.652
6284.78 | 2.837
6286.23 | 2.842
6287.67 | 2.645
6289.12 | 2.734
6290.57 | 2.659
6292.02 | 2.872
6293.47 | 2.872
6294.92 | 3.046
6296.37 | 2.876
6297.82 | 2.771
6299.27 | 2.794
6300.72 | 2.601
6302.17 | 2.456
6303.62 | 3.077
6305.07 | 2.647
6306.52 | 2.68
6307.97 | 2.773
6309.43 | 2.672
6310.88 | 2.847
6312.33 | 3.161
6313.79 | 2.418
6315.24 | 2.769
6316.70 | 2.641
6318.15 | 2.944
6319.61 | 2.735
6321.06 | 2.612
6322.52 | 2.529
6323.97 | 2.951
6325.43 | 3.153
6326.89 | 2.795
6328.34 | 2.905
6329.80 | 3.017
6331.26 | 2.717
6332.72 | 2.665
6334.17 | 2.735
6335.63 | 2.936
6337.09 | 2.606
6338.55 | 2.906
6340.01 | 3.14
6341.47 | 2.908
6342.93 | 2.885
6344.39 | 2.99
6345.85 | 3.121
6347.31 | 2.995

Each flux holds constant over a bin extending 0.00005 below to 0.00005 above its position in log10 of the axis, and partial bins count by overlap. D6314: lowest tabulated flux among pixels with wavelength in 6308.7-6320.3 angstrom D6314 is 2.418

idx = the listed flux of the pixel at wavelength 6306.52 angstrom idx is 2.68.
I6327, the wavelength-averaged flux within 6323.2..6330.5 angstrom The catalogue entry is 2.96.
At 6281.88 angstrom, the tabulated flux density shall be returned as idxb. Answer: 3.022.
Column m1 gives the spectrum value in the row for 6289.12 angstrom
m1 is 2.734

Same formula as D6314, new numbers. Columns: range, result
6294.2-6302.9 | 2.456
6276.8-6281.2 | 2.633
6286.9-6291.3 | 2.645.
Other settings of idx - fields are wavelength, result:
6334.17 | 2.735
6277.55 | 3.027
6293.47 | 2.872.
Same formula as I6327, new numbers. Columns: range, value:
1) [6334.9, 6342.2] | 2.9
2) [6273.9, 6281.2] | 2.86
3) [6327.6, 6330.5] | 2.96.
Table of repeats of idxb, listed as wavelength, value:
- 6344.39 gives 2.99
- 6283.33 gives 2.652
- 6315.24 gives 2.769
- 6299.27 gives 2.794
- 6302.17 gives 2.456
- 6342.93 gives 2.885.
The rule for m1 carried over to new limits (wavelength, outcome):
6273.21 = 2.927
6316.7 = 2.641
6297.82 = 2.771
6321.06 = 2.612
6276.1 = 2.879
